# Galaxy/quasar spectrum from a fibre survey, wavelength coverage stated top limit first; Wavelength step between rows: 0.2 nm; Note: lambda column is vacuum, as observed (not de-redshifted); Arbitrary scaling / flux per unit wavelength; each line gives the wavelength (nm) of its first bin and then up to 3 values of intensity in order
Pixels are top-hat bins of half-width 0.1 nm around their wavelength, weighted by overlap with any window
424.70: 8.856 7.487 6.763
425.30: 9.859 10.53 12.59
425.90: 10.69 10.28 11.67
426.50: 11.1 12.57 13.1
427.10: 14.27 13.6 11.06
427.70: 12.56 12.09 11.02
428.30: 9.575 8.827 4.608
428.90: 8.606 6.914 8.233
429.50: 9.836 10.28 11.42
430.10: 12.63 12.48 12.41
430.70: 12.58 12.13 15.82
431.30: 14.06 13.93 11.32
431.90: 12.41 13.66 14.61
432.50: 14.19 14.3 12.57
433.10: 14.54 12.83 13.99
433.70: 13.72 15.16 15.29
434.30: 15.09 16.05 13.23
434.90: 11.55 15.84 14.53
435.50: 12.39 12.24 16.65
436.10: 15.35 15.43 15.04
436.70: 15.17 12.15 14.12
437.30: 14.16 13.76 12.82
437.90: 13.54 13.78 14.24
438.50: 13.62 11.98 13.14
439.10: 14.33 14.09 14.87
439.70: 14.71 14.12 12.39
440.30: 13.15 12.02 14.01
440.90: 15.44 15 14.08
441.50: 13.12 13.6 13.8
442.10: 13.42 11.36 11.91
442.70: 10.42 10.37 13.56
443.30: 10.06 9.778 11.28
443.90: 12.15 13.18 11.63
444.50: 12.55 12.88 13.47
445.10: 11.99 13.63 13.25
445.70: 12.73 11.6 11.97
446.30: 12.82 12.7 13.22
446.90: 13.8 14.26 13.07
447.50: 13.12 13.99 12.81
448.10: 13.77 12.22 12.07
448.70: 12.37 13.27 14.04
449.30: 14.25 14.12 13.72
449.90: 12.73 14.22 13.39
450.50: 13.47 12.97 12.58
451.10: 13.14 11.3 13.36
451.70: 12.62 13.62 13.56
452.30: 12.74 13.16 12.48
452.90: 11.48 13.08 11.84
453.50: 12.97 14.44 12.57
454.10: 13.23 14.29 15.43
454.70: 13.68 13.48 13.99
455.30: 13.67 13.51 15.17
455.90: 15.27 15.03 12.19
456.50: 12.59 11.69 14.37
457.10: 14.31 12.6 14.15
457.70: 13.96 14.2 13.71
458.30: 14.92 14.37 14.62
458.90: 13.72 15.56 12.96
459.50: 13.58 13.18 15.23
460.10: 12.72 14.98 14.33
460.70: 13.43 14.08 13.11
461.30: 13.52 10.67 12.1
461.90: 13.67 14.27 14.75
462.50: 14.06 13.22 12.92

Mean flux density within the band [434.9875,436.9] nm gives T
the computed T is 14.6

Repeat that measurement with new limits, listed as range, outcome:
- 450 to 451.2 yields 13.3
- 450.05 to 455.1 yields 13.2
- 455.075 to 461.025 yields 13.9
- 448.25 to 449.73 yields 13.3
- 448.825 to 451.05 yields 13.5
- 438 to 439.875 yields 13.9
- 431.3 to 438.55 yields 14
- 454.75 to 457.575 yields 13.7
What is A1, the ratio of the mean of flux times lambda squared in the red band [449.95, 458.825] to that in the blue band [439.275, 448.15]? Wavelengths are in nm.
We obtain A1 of 1.10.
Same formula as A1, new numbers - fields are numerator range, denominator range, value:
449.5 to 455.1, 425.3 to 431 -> 1.34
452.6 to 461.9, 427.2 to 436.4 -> 1.21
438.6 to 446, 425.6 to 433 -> 1.16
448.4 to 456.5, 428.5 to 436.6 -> 1.13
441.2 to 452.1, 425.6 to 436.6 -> 1.09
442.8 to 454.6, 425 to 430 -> 1.36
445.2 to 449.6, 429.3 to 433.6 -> 1.10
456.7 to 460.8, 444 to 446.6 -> 1.17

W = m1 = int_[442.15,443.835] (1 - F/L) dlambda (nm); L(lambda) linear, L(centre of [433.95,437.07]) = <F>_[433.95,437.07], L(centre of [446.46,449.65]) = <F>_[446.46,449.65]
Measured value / 0.32 nm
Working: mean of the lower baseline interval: 14.4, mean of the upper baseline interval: 13.3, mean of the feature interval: 11.2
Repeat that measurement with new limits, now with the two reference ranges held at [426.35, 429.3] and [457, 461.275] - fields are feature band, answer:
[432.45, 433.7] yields -0.281 nm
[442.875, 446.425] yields 0.067 nm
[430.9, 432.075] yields -0.253 nm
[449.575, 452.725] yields 0.009 nm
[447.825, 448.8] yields 0.014 nm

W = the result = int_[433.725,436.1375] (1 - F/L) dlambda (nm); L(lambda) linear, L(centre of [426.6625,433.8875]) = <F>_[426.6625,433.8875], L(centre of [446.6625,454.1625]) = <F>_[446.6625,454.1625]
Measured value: -0.41 nm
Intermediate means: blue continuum 12.1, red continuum 13.1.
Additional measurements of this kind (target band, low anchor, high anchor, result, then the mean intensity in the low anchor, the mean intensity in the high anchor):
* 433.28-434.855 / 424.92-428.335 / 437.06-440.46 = -0.20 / 11.3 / 13.7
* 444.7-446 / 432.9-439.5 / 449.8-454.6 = 0.07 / 14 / 13.1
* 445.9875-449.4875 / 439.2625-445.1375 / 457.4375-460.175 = 0.01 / 12.8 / 14.1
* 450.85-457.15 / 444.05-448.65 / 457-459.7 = 0.13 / 12.9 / 14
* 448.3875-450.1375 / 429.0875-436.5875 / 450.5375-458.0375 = 0.00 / 13.4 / 13.4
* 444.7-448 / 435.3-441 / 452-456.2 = 0.17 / 13.9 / 13.6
